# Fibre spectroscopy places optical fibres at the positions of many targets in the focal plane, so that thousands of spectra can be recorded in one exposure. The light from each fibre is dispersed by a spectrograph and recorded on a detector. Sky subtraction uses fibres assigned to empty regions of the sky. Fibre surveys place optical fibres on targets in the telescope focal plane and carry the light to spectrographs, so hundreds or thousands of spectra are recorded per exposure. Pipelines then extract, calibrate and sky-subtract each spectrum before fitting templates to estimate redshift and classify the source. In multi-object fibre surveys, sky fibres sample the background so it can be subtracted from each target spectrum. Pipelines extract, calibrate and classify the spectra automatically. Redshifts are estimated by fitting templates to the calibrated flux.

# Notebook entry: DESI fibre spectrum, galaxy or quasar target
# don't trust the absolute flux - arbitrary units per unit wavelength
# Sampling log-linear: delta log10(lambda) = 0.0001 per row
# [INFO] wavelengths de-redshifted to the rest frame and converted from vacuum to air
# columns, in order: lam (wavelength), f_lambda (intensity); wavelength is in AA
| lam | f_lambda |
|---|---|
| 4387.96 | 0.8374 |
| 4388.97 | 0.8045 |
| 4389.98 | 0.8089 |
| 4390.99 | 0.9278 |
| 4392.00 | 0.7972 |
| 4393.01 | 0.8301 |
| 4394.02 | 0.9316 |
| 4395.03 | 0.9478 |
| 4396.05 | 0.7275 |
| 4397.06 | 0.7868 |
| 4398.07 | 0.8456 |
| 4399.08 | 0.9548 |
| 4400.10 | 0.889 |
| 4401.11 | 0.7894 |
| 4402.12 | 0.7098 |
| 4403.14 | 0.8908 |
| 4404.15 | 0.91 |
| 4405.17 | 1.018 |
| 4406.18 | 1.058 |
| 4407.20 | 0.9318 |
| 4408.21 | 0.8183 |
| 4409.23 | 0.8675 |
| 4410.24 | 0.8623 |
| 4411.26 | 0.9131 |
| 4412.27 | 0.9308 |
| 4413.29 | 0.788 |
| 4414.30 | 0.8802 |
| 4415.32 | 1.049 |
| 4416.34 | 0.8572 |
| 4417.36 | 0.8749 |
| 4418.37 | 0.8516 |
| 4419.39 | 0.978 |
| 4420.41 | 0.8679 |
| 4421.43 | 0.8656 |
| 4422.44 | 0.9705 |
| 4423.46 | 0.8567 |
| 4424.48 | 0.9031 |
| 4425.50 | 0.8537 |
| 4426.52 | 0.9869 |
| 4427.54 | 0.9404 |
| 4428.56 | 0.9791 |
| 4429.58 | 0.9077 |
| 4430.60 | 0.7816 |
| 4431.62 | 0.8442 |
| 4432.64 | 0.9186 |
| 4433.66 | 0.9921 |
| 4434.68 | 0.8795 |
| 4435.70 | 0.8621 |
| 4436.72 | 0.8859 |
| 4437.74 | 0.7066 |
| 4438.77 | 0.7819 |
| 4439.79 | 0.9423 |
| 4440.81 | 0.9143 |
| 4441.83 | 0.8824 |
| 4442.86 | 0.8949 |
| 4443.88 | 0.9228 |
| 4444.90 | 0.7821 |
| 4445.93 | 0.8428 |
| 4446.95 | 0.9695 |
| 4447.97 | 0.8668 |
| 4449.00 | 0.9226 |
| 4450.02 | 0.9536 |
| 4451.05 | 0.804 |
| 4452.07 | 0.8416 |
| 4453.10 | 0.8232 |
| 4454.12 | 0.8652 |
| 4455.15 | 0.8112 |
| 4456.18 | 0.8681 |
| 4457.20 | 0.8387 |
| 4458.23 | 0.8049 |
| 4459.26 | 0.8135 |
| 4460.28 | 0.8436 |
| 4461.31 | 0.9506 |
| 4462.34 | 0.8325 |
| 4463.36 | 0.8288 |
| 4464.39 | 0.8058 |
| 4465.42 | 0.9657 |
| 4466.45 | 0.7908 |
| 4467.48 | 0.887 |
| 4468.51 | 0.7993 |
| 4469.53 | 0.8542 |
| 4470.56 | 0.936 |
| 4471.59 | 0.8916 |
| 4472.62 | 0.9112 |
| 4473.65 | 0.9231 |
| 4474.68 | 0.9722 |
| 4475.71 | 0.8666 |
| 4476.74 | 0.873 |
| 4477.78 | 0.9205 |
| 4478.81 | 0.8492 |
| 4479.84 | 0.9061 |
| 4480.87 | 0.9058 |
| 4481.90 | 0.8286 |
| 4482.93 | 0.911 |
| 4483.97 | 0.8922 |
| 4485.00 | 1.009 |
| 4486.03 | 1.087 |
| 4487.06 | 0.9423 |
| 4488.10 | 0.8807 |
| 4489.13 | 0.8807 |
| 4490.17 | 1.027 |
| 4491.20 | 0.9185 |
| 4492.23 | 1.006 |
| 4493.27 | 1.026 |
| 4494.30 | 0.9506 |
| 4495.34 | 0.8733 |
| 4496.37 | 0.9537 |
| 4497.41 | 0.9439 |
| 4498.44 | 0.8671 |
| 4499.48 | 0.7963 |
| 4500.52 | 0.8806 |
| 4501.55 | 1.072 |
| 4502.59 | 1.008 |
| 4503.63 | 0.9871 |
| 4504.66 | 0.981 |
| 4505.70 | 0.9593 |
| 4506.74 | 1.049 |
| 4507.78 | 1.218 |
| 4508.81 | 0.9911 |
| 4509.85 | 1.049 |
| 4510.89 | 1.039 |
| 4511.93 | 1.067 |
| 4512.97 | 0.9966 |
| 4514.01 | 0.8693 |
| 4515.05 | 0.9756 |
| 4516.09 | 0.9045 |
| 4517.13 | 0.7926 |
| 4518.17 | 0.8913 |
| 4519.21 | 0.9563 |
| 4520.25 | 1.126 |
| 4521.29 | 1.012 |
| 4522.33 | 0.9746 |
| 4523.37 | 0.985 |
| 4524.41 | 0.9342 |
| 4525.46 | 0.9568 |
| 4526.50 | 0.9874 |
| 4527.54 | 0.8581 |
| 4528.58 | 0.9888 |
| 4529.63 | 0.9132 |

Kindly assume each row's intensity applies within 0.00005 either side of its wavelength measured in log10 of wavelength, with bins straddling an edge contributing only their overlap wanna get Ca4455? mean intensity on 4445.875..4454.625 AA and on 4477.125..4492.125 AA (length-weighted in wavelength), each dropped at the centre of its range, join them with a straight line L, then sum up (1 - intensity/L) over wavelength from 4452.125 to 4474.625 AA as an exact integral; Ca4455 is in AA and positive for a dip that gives 0.9 AA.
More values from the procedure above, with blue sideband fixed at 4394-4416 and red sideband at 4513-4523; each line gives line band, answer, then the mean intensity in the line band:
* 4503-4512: -0.9 AA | 1.04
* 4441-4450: 0.2 AA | 0.89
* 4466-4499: 0.5 AA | 0.915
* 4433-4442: 0.3 AA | 0.873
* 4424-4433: 0.0 AA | 0.901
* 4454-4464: 0.8 AA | 0.844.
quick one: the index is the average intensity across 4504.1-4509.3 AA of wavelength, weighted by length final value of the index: 1.04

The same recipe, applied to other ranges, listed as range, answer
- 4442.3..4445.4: 0.867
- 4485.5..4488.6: 0.97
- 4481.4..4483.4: 0.87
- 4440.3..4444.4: 0.904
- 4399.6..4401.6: 0.841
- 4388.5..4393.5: 0.835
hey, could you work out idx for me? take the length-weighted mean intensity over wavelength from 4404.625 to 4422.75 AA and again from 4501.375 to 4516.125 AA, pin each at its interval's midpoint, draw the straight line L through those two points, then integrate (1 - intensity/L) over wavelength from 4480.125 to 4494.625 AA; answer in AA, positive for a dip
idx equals 0.6 AA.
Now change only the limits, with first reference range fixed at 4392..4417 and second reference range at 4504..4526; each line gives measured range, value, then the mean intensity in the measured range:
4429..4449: 0.87 AA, 0.874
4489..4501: 0.48 AA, 0.928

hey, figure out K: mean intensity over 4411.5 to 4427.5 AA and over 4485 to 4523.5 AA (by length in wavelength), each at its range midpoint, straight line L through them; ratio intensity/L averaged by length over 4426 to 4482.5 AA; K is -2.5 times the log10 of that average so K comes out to 0.066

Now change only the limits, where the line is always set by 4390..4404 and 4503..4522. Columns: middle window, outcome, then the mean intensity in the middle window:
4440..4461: 0.06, 0.865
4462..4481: 0.07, 0.88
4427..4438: 0.01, 0.886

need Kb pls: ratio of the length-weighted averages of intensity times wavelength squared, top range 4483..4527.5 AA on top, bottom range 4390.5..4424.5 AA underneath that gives 1.1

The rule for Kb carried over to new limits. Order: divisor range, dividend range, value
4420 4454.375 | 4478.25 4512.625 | 1.12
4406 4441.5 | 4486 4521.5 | 1.12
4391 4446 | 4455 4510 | 1.07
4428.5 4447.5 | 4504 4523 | 1.17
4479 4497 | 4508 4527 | 1.05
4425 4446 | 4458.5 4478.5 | 1.01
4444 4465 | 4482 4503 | 1.12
